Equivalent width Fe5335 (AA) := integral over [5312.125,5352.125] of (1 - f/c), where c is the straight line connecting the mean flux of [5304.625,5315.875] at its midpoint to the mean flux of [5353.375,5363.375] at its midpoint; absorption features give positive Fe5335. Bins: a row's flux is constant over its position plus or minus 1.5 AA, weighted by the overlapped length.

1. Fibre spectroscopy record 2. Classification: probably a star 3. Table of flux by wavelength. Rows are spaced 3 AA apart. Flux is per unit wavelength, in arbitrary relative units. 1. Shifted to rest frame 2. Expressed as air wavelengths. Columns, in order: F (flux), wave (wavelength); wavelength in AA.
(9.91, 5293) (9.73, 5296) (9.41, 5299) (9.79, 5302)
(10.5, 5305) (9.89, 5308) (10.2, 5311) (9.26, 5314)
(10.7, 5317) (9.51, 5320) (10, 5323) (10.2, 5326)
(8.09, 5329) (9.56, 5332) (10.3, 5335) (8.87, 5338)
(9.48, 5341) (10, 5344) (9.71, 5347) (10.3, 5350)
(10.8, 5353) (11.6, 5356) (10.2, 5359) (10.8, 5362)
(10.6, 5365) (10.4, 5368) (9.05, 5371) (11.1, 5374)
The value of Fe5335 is 2.5 AA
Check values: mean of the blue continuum 9.93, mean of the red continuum 10.9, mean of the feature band 9.71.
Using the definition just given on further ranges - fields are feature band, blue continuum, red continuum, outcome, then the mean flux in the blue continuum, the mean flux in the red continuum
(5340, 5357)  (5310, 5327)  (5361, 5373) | -0.3 AA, 9.97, 10.2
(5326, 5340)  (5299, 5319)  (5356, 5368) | 1.3 AA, 9.99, 10.7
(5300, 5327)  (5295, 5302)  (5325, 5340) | -1.4 AA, 9.61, 9.38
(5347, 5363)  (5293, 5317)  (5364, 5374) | -0.9 AA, 9.89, 10.2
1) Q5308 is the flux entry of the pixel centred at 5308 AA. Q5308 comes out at 9.89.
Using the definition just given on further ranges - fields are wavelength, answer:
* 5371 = 9.05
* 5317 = 10.7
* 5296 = 9.73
